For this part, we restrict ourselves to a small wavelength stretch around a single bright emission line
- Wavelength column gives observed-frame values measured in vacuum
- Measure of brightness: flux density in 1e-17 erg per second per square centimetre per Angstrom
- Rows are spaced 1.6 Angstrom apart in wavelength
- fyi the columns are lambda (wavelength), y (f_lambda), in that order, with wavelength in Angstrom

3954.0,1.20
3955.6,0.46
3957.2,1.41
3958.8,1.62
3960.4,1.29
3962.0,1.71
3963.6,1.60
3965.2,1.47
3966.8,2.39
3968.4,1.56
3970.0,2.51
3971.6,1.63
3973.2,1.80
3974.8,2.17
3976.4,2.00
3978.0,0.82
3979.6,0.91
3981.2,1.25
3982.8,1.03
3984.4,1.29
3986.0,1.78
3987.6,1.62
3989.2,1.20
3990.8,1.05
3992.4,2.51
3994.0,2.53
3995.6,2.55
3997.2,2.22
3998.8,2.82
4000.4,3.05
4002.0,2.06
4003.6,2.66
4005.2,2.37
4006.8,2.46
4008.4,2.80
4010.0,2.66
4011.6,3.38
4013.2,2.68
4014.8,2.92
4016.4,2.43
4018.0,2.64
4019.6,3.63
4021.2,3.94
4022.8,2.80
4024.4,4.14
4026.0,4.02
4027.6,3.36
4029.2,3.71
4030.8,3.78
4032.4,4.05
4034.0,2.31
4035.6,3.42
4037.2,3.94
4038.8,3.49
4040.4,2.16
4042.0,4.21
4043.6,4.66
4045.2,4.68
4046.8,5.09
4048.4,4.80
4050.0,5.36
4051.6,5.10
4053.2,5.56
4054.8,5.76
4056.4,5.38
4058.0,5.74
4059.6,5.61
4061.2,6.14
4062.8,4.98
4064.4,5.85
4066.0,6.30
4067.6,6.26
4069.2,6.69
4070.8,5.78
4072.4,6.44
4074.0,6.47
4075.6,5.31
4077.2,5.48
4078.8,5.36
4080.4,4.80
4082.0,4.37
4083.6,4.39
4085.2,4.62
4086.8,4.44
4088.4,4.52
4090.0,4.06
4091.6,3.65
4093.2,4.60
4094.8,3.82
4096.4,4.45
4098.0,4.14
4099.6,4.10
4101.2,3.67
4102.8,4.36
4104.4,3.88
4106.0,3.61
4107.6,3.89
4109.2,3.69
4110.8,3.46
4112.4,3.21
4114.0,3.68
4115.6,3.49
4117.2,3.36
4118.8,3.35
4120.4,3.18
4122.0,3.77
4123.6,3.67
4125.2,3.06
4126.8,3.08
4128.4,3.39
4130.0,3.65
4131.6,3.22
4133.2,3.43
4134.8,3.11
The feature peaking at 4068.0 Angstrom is Ly-alpha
